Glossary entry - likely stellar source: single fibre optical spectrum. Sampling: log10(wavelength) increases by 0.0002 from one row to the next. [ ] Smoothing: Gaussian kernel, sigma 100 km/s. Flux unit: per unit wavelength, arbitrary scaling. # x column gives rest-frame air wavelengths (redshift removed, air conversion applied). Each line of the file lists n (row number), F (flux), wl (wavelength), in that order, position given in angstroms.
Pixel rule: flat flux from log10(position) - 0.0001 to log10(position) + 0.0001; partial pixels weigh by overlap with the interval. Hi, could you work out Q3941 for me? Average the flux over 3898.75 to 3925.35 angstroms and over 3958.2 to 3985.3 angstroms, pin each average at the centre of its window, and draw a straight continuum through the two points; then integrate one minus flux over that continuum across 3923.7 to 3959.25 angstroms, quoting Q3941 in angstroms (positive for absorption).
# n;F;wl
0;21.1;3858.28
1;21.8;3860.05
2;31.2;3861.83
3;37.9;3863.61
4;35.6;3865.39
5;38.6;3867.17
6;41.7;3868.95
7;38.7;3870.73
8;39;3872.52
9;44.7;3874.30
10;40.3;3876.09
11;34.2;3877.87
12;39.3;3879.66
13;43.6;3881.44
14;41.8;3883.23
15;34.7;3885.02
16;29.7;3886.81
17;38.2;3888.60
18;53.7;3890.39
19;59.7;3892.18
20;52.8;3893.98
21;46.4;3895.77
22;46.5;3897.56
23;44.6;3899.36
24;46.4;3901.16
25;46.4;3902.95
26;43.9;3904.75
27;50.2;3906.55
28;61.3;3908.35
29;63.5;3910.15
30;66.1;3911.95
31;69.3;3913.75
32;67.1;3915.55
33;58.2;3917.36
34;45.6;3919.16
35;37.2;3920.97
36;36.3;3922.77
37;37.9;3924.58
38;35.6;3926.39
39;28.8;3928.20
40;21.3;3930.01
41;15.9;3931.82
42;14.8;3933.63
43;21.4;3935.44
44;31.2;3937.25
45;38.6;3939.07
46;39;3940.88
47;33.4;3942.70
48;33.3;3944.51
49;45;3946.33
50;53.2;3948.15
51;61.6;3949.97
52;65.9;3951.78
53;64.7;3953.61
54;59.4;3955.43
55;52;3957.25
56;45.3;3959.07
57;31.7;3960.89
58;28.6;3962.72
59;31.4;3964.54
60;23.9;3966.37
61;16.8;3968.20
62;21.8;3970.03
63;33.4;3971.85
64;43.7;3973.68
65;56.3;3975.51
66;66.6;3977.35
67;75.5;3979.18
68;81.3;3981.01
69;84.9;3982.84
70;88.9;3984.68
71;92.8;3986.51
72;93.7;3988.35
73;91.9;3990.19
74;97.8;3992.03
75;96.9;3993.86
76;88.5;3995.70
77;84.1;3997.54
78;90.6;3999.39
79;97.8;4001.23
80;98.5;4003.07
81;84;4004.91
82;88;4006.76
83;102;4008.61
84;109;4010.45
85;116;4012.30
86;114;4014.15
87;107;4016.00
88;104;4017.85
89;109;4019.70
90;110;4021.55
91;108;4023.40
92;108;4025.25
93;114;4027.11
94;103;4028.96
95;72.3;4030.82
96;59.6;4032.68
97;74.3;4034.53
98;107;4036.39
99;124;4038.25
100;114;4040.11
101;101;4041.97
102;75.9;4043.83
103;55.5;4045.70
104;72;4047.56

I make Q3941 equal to 7.1 angstroms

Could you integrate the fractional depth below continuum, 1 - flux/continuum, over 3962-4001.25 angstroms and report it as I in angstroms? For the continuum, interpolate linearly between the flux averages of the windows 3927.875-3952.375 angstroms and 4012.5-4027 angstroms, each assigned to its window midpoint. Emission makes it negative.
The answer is 5.0 angstroms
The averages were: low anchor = 35.8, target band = 67.2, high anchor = 109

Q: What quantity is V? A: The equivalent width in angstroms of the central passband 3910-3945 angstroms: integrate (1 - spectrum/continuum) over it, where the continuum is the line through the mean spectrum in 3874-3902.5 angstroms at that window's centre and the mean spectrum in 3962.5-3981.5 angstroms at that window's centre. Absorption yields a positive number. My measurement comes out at 3.38 angstroms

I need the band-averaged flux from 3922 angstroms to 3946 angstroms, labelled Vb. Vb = 30.1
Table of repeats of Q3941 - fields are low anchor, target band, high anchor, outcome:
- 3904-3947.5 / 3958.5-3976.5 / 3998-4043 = 9.2 angstroms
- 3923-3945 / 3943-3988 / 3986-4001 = 6.5 angstroms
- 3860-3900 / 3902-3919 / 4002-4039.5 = -1.2 angstroms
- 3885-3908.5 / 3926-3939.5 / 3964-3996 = 7.3 angstroms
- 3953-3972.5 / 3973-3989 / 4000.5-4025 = -3.7 angstroms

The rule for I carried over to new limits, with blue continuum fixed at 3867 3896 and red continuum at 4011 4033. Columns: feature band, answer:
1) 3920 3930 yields 4.4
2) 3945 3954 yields 1.9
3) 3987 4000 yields -0.2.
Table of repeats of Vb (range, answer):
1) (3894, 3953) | 44.2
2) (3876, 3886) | 38.8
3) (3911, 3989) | 47.6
